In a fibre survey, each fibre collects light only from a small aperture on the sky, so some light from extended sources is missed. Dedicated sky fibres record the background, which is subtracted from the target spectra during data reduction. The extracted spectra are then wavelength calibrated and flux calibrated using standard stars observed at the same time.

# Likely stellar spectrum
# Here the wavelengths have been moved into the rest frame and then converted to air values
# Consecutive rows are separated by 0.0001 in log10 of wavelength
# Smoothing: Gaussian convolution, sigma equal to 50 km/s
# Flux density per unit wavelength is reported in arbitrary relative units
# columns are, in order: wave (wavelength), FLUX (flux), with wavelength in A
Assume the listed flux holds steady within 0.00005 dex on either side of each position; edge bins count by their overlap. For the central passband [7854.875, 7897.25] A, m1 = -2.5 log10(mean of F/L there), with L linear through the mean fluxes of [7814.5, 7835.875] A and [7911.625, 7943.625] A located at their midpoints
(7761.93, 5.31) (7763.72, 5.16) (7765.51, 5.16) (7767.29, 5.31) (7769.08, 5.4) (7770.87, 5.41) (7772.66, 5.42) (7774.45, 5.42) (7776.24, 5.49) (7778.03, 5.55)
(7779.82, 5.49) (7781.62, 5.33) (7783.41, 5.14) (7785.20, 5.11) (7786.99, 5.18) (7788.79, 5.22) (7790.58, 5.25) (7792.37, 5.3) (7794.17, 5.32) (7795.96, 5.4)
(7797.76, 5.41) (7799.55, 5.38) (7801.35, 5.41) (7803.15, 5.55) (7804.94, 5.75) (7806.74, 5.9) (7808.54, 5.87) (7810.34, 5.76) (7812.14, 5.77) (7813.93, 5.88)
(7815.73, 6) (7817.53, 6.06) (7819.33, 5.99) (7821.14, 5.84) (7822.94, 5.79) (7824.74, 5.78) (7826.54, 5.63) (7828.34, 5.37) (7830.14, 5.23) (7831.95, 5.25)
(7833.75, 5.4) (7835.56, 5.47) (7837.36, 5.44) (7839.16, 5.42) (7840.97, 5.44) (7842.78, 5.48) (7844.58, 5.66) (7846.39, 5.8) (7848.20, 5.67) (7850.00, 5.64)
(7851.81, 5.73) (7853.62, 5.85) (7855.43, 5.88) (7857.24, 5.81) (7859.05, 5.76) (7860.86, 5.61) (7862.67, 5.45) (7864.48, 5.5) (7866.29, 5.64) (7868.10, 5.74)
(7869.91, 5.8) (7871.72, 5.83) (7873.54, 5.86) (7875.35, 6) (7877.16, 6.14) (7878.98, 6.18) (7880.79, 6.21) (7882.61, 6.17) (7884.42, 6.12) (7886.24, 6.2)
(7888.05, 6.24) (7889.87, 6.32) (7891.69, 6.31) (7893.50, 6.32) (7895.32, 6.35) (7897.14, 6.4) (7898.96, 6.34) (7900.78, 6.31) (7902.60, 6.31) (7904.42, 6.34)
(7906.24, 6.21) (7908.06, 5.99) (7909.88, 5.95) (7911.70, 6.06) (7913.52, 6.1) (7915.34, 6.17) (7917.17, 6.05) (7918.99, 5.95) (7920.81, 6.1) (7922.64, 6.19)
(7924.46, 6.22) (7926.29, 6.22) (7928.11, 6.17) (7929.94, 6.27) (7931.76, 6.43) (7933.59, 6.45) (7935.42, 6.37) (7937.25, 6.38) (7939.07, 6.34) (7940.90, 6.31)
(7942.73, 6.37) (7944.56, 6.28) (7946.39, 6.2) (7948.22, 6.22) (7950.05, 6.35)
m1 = -0.01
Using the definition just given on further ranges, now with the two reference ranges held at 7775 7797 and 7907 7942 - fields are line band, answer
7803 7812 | -0.06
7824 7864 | 0.02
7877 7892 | -0.05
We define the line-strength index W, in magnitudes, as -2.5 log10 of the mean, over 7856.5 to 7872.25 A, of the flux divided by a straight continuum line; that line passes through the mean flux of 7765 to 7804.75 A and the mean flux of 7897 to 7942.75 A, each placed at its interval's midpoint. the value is 0.036 mag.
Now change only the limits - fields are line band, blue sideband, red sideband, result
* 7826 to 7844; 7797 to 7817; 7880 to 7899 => 0.093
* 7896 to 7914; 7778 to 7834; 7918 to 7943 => -0.015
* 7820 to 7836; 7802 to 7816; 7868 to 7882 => 0.060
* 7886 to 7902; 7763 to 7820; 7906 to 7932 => -0.054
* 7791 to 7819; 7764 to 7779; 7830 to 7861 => -0.033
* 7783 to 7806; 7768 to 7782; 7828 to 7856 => 0.024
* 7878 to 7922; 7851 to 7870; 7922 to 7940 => -0.028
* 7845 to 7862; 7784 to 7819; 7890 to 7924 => 0.025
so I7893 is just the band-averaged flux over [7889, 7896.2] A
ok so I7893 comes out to 6.33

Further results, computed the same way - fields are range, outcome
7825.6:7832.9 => 5.38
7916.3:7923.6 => 6.08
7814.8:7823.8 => 5.93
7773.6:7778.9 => 5.49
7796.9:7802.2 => 5.4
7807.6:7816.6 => 5.86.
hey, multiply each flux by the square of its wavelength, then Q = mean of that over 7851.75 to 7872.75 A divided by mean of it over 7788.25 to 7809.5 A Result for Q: 1.06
